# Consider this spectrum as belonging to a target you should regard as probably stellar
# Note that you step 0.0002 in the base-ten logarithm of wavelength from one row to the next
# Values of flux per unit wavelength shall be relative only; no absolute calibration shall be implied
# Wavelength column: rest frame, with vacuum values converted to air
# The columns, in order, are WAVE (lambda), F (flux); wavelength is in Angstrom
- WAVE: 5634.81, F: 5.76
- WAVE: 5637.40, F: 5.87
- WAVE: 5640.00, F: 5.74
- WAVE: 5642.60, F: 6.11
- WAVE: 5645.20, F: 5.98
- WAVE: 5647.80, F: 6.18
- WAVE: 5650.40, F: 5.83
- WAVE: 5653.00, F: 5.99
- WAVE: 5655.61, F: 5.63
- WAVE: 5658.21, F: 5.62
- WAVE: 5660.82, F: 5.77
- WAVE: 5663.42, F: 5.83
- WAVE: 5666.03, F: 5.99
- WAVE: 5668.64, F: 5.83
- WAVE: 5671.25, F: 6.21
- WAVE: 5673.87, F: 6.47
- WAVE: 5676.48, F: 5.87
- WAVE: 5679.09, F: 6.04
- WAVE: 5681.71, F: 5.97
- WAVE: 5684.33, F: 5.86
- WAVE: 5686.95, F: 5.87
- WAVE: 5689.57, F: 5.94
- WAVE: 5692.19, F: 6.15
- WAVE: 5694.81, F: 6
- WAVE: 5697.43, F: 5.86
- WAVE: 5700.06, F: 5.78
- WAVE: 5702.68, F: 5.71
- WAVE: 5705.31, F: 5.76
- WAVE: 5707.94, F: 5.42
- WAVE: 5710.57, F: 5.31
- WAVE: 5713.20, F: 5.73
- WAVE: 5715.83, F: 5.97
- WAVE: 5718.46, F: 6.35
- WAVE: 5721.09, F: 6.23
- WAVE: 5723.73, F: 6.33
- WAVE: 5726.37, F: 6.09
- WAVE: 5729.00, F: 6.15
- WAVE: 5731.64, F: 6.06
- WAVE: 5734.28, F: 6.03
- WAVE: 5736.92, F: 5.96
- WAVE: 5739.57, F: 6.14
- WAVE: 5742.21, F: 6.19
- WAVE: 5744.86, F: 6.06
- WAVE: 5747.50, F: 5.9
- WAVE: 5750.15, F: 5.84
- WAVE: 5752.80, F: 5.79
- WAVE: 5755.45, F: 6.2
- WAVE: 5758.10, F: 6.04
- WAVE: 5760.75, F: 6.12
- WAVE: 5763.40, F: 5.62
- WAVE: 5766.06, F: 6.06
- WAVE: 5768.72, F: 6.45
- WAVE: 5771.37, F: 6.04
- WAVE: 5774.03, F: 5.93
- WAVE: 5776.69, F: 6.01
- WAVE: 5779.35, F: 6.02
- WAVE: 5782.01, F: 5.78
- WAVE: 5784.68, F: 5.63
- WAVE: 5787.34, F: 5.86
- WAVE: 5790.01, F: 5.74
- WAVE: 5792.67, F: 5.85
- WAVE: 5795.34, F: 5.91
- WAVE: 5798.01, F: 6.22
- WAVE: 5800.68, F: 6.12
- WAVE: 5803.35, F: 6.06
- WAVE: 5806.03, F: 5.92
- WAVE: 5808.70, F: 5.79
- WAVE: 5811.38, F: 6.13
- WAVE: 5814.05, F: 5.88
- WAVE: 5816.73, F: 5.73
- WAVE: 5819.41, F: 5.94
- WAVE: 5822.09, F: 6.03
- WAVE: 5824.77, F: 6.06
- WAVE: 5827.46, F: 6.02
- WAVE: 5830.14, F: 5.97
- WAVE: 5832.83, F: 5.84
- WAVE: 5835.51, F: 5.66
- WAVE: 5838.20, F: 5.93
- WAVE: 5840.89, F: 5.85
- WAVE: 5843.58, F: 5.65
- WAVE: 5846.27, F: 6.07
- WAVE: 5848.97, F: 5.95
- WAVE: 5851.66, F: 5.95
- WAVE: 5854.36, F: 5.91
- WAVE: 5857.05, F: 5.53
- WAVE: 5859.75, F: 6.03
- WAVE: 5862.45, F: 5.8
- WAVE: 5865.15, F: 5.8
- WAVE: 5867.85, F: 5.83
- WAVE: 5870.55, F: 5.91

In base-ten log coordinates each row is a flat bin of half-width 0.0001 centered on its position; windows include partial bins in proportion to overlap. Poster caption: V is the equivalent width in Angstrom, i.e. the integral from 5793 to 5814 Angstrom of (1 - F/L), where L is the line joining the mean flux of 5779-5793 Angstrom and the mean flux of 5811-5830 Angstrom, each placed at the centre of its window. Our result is -0.4 Angstrom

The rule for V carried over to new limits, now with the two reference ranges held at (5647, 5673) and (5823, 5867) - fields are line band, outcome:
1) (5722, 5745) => -0.9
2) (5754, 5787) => -0.6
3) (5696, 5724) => 0.2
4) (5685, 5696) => -0.2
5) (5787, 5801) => -0.2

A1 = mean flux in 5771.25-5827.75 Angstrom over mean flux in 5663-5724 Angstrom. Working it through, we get 1.0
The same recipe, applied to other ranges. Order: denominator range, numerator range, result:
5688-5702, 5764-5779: 1.02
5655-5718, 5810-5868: 1.00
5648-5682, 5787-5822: 1.00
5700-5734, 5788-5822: 1.00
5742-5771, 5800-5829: 0.99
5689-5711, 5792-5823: 1.03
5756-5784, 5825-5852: 0.98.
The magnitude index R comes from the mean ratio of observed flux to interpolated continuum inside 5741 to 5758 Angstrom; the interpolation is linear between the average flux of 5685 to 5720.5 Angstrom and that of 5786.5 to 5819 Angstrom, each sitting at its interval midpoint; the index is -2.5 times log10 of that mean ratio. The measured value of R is -0.02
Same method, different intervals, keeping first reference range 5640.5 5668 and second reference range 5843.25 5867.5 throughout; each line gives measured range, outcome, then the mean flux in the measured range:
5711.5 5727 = -0.04 mag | 6.1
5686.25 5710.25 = 0.01 mag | 5.81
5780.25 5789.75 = 0.02 mag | 5.76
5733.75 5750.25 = -0.03 mag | 6.03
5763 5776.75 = -0.03 mag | 6.04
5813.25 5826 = -0.01 mag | 5.93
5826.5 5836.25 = 0.00 mag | 5.88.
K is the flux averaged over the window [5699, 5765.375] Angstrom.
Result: 5.95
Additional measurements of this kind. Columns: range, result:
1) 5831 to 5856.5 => 5.86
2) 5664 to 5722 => 5.92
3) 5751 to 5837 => 5.95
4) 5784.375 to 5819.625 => 5.92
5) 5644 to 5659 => 5.88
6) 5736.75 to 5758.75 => 6.01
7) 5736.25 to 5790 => 5.98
